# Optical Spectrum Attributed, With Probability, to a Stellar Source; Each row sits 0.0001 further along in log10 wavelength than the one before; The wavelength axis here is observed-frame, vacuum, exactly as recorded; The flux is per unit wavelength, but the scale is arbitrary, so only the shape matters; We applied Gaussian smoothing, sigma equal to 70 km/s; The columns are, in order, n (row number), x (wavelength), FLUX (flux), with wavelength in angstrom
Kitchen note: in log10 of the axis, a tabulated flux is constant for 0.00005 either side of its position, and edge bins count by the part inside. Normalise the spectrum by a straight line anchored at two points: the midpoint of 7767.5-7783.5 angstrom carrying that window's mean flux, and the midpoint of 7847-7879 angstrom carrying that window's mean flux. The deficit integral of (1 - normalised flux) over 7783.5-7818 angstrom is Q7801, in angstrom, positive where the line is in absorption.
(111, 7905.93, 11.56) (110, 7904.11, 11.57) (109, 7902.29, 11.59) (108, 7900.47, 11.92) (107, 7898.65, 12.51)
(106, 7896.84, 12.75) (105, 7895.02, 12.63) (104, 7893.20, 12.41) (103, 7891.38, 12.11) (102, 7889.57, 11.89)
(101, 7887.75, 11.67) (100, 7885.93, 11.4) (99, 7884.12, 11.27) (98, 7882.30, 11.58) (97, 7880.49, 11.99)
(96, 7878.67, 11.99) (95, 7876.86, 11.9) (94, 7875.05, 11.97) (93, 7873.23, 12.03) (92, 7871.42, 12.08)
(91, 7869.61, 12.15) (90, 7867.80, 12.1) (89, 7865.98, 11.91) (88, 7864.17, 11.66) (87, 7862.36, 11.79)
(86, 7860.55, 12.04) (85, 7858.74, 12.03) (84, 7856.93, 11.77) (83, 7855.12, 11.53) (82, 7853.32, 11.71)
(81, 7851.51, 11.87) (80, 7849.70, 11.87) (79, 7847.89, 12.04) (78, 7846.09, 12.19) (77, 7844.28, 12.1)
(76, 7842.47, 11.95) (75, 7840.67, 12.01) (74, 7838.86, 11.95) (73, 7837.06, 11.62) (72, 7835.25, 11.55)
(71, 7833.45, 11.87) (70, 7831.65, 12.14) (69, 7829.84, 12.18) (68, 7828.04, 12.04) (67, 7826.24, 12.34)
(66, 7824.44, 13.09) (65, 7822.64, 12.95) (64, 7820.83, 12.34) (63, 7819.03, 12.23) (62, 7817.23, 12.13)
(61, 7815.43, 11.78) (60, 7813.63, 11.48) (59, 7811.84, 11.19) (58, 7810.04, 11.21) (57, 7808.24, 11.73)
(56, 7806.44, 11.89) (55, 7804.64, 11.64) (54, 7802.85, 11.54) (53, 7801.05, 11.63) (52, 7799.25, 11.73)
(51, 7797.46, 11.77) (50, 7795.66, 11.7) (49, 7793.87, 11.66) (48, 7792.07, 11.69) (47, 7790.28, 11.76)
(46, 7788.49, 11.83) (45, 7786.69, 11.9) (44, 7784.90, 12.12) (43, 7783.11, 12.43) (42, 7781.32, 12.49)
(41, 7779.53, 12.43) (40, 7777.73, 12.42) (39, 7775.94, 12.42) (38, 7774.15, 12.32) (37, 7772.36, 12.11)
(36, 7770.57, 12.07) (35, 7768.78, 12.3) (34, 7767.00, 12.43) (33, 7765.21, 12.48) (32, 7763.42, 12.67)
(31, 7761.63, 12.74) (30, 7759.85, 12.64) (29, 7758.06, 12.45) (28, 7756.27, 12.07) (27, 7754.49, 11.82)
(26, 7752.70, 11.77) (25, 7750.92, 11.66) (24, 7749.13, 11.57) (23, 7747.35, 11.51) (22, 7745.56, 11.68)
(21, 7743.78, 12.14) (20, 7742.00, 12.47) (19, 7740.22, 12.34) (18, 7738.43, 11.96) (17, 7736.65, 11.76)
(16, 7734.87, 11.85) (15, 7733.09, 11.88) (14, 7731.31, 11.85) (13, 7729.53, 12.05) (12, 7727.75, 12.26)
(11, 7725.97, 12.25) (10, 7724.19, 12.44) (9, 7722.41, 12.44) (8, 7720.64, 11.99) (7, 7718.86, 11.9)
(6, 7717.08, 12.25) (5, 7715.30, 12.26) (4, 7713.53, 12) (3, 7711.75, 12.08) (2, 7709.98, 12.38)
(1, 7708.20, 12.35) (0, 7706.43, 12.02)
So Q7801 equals 1.4 angstrom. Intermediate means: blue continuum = 12.3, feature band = 11.7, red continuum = 11.9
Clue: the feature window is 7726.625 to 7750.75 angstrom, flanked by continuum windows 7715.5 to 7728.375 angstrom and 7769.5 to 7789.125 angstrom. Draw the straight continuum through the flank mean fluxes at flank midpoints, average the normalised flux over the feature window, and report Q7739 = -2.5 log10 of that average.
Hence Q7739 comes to 0.03 mag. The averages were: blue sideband 12.2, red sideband 12.2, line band 11.9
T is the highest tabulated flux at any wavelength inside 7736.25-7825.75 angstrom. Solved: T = 13.09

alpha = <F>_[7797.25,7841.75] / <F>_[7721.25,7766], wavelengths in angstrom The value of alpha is 1.0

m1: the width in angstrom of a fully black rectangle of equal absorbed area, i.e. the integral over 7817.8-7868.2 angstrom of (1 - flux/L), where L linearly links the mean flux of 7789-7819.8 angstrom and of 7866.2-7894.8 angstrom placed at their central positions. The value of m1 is -1.0 angstrom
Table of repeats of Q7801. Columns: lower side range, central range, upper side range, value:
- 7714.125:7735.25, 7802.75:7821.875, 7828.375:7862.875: 0.3 angstrom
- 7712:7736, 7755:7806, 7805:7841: -0.4 angstrom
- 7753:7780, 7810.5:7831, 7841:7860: -0.1 angstrom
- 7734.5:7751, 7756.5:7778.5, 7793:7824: -1.0 angstrom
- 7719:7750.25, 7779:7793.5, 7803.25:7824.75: -0.1 angstrom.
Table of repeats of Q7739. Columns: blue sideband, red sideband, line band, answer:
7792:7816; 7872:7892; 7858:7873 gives -0.02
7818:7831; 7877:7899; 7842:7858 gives 0.03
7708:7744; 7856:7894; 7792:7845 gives 0.01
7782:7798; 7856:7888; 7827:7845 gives -0.01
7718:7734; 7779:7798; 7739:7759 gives 0.01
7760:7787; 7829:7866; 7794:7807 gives 0.05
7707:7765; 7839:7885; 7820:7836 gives -0.03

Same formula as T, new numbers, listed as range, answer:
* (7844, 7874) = 12.19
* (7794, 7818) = 12.13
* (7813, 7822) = 12.34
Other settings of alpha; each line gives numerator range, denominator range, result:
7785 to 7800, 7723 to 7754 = 0.98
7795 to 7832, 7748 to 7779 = 0.98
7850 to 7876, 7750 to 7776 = 0.97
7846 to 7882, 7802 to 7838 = 1.00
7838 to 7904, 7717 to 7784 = 0.98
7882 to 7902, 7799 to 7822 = 1.02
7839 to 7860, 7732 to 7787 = 0.98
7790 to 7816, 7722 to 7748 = 0.96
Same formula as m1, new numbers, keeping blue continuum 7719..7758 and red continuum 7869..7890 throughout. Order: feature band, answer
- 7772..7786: -0.5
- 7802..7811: 0.2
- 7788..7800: 0.2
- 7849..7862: 0.0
